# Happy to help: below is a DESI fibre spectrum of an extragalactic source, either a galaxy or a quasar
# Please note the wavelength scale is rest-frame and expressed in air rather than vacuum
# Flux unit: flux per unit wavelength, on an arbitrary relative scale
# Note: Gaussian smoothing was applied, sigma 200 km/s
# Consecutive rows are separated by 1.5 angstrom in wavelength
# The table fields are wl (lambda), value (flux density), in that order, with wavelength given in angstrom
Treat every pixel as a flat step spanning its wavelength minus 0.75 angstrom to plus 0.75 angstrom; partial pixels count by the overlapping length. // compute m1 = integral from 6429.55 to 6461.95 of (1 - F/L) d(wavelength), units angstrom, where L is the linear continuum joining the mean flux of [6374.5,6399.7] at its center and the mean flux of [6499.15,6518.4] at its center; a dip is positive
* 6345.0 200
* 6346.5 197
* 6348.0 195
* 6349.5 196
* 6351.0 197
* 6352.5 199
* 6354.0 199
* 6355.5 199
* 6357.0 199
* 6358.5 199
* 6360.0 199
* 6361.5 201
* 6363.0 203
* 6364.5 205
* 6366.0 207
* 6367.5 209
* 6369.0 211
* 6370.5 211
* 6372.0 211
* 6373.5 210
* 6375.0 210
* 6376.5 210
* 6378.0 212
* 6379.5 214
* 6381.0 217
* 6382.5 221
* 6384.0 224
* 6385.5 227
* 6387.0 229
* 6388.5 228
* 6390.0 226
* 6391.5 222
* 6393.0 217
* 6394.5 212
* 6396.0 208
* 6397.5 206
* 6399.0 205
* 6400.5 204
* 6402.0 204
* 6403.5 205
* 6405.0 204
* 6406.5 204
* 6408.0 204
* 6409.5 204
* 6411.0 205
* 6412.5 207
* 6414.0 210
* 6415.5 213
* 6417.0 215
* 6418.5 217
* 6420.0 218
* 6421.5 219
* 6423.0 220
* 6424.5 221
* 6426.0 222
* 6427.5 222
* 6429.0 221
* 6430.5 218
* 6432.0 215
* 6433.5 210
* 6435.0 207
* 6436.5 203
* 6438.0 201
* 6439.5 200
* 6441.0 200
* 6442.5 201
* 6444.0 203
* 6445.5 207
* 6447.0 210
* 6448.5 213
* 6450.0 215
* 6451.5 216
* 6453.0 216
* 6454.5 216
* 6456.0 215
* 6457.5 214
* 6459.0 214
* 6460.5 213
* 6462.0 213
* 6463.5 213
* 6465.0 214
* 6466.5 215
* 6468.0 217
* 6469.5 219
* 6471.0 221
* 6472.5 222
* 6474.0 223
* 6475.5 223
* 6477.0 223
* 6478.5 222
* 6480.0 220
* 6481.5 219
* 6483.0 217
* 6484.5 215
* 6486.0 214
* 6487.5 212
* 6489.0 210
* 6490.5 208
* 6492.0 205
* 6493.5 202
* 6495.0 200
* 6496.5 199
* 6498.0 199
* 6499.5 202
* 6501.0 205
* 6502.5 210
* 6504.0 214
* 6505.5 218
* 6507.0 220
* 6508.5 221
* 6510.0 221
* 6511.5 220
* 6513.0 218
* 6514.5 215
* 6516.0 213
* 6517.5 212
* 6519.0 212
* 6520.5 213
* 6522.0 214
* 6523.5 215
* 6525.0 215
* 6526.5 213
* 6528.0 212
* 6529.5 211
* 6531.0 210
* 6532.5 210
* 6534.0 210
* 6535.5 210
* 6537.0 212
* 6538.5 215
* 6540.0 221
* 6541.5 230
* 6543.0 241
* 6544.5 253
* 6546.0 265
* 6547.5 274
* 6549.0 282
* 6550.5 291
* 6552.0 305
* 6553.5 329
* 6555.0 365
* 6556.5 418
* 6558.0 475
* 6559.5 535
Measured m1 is 0.9 angstrom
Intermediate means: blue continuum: 217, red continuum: 215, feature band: 210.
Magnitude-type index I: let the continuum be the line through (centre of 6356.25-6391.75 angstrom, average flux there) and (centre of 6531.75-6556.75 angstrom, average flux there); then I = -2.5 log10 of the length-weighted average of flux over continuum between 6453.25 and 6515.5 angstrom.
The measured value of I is 0.15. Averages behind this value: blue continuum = 213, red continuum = 264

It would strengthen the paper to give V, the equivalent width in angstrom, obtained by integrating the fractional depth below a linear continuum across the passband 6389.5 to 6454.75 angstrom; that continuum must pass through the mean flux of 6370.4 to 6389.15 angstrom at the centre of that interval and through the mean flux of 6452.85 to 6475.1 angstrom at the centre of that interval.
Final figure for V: 1.8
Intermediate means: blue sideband 217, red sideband 216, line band 211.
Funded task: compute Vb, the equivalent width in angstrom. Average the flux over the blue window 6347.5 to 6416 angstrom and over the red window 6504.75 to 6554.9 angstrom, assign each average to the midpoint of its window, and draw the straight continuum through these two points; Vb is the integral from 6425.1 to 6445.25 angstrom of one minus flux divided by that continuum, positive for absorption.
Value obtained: 0.7 angstrom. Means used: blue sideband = 209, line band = 209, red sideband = 233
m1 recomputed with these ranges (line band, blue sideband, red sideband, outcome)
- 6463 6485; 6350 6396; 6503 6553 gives 0.3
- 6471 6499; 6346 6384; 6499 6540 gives -0.2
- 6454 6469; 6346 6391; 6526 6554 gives 0.8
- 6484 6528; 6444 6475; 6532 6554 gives 4.2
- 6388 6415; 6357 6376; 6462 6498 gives -0.1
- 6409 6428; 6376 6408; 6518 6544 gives 0.0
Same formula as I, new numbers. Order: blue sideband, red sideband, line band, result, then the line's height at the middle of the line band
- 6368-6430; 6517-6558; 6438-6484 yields 0.08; 230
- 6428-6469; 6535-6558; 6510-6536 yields 0.23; 265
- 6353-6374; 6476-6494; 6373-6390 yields -0.07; 206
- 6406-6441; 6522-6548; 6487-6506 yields 0.07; 220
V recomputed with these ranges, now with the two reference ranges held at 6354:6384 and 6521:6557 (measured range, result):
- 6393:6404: 0.4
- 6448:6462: 0.9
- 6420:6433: 0.1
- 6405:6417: 0.6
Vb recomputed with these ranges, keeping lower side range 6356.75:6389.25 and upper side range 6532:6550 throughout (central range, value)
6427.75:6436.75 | 0.29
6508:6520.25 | 0.85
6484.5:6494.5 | 0.88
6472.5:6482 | 0.22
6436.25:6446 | 0.87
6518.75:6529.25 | 0.92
